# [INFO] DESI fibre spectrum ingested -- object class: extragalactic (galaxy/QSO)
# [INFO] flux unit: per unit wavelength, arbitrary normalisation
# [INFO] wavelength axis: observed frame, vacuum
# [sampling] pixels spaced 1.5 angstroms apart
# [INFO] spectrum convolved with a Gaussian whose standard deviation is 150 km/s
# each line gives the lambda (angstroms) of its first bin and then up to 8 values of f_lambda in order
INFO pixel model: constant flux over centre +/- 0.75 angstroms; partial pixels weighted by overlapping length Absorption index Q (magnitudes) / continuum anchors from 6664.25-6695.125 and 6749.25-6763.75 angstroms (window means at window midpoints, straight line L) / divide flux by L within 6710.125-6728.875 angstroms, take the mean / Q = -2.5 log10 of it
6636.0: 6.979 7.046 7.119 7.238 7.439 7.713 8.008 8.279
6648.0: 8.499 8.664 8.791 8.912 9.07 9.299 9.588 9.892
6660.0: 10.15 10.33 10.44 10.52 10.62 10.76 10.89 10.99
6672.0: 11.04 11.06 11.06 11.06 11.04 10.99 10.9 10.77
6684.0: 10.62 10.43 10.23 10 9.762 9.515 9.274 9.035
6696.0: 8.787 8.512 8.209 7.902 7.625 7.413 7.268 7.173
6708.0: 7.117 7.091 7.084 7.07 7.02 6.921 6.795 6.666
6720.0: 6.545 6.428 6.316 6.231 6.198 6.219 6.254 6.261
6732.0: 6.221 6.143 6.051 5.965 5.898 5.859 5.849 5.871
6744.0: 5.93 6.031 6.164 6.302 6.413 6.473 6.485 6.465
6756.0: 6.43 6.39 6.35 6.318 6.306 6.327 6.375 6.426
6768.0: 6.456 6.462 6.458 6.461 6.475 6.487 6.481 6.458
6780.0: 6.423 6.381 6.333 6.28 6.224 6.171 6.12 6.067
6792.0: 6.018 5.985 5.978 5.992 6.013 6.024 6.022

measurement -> 0.26 mag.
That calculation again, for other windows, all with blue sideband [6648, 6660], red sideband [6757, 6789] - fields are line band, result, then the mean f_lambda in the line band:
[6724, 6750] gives 0.19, 6.09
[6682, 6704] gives -0.11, 9.21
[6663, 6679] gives -0.23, 10.9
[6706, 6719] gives 0.12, 7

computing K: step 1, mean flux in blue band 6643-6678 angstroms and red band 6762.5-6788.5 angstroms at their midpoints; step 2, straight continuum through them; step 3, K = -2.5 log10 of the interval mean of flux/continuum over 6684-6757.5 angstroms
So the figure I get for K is 0.13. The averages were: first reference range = 9.85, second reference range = 6.39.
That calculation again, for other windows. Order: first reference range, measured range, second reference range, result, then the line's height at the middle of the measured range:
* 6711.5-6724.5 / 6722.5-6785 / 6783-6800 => 0.02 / 6.4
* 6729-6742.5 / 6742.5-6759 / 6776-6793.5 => -0.03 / 6.1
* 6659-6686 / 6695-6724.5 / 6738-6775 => 0.21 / 8.77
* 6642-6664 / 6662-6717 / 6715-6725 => -0.20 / 7.7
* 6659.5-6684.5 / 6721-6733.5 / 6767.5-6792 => 0.33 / 8.51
